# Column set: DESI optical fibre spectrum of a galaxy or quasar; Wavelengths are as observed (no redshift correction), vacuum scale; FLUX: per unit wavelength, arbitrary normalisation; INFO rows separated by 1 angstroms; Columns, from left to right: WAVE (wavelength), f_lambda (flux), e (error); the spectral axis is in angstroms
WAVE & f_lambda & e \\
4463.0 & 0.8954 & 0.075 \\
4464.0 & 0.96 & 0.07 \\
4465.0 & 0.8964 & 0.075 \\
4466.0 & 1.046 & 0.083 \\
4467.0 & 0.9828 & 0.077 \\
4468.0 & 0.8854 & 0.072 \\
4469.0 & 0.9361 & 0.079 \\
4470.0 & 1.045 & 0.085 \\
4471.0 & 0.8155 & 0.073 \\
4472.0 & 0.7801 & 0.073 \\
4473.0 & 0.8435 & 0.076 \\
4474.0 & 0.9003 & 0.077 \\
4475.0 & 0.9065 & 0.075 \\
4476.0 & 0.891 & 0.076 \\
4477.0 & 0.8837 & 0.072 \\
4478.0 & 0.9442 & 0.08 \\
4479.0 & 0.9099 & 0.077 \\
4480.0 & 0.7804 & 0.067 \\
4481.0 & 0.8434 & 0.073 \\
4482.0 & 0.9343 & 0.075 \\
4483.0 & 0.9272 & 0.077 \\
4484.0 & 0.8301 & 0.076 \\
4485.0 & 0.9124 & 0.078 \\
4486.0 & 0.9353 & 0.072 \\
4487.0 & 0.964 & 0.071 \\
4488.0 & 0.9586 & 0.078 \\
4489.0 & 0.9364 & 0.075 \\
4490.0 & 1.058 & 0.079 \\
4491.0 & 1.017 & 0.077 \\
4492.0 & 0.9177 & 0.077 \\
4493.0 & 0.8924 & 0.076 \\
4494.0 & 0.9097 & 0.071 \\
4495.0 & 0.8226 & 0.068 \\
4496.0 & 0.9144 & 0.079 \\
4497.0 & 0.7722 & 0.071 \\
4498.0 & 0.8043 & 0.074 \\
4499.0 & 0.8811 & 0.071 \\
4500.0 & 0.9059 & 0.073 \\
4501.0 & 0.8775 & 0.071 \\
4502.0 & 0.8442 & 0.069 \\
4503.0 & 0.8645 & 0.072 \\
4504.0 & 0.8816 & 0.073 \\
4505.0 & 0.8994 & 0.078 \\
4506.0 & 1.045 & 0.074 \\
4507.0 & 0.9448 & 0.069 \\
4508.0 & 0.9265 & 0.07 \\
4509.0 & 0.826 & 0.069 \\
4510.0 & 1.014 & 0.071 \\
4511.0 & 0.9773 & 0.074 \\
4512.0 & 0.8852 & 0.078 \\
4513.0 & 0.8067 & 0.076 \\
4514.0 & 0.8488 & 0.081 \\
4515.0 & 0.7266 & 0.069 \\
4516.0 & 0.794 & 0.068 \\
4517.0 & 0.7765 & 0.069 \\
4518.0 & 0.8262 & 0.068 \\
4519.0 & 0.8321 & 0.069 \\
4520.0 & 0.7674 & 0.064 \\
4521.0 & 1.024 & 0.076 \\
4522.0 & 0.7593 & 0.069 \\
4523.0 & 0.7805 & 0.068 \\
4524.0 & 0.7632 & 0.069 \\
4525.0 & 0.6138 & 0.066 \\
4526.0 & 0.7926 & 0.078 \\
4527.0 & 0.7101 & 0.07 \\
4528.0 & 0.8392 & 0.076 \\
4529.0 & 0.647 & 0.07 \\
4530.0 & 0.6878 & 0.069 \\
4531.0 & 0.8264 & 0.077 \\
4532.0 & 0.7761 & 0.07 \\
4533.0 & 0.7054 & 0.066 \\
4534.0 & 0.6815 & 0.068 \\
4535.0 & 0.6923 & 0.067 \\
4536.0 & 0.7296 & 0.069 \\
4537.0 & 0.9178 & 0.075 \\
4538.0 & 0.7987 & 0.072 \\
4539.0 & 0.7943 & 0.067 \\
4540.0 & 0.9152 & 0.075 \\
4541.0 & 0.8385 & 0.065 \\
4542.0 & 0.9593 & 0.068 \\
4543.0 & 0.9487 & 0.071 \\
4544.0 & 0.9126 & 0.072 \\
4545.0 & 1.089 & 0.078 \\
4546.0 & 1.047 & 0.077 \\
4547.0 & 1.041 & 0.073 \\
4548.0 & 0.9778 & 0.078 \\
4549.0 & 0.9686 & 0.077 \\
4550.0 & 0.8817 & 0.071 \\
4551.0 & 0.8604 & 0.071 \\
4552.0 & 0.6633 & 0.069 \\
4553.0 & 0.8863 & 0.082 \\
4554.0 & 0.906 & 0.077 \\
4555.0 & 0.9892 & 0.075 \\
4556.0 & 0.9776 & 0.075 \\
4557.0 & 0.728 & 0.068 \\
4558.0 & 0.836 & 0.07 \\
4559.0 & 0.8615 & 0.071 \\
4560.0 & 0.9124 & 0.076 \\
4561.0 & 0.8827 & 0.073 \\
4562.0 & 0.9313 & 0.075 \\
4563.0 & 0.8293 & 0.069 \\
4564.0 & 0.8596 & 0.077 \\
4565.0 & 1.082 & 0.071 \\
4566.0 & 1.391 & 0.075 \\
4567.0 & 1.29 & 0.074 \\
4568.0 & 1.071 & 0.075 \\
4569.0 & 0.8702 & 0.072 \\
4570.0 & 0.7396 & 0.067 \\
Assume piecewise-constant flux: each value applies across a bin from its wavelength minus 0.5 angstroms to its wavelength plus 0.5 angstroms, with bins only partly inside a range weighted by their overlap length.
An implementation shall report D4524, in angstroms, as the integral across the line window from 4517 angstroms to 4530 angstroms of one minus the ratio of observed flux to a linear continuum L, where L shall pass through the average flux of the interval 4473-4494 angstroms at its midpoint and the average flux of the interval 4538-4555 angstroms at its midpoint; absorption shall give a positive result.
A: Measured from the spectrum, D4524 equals 2.0 angstroms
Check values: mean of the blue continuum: 0.915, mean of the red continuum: 0.917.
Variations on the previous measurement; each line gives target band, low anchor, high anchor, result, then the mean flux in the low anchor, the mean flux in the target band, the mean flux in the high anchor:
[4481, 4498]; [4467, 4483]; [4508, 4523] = -0.7 angstroms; 0.891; 0.913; 0.848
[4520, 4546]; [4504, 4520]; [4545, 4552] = 3.0 angstroms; 0.872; 0.812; 0.95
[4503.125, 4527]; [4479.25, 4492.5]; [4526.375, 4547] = 0.7 angstroms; 0.924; 0.846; 0.831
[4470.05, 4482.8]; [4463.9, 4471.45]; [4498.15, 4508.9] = 0.8 angstroms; 0.946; 0.877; 0.901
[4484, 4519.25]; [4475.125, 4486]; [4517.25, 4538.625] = -2.3 angstroms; 0.889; 0.891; 0.77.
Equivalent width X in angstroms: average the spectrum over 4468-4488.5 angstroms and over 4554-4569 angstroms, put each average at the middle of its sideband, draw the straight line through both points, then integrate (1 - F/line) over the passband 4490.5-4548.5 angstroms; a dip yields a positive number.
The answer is 4.9 angstroms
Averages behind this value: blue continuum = 0.897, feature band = 0.853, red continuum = 0.969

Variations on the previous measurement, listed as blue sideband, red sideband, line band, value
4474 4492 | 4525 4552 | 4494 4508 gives 0.1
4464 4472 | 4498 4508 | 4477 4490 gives 0.1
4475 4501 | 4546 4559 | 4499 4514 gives -0.1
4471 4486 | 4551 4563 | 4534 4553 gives -0.3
